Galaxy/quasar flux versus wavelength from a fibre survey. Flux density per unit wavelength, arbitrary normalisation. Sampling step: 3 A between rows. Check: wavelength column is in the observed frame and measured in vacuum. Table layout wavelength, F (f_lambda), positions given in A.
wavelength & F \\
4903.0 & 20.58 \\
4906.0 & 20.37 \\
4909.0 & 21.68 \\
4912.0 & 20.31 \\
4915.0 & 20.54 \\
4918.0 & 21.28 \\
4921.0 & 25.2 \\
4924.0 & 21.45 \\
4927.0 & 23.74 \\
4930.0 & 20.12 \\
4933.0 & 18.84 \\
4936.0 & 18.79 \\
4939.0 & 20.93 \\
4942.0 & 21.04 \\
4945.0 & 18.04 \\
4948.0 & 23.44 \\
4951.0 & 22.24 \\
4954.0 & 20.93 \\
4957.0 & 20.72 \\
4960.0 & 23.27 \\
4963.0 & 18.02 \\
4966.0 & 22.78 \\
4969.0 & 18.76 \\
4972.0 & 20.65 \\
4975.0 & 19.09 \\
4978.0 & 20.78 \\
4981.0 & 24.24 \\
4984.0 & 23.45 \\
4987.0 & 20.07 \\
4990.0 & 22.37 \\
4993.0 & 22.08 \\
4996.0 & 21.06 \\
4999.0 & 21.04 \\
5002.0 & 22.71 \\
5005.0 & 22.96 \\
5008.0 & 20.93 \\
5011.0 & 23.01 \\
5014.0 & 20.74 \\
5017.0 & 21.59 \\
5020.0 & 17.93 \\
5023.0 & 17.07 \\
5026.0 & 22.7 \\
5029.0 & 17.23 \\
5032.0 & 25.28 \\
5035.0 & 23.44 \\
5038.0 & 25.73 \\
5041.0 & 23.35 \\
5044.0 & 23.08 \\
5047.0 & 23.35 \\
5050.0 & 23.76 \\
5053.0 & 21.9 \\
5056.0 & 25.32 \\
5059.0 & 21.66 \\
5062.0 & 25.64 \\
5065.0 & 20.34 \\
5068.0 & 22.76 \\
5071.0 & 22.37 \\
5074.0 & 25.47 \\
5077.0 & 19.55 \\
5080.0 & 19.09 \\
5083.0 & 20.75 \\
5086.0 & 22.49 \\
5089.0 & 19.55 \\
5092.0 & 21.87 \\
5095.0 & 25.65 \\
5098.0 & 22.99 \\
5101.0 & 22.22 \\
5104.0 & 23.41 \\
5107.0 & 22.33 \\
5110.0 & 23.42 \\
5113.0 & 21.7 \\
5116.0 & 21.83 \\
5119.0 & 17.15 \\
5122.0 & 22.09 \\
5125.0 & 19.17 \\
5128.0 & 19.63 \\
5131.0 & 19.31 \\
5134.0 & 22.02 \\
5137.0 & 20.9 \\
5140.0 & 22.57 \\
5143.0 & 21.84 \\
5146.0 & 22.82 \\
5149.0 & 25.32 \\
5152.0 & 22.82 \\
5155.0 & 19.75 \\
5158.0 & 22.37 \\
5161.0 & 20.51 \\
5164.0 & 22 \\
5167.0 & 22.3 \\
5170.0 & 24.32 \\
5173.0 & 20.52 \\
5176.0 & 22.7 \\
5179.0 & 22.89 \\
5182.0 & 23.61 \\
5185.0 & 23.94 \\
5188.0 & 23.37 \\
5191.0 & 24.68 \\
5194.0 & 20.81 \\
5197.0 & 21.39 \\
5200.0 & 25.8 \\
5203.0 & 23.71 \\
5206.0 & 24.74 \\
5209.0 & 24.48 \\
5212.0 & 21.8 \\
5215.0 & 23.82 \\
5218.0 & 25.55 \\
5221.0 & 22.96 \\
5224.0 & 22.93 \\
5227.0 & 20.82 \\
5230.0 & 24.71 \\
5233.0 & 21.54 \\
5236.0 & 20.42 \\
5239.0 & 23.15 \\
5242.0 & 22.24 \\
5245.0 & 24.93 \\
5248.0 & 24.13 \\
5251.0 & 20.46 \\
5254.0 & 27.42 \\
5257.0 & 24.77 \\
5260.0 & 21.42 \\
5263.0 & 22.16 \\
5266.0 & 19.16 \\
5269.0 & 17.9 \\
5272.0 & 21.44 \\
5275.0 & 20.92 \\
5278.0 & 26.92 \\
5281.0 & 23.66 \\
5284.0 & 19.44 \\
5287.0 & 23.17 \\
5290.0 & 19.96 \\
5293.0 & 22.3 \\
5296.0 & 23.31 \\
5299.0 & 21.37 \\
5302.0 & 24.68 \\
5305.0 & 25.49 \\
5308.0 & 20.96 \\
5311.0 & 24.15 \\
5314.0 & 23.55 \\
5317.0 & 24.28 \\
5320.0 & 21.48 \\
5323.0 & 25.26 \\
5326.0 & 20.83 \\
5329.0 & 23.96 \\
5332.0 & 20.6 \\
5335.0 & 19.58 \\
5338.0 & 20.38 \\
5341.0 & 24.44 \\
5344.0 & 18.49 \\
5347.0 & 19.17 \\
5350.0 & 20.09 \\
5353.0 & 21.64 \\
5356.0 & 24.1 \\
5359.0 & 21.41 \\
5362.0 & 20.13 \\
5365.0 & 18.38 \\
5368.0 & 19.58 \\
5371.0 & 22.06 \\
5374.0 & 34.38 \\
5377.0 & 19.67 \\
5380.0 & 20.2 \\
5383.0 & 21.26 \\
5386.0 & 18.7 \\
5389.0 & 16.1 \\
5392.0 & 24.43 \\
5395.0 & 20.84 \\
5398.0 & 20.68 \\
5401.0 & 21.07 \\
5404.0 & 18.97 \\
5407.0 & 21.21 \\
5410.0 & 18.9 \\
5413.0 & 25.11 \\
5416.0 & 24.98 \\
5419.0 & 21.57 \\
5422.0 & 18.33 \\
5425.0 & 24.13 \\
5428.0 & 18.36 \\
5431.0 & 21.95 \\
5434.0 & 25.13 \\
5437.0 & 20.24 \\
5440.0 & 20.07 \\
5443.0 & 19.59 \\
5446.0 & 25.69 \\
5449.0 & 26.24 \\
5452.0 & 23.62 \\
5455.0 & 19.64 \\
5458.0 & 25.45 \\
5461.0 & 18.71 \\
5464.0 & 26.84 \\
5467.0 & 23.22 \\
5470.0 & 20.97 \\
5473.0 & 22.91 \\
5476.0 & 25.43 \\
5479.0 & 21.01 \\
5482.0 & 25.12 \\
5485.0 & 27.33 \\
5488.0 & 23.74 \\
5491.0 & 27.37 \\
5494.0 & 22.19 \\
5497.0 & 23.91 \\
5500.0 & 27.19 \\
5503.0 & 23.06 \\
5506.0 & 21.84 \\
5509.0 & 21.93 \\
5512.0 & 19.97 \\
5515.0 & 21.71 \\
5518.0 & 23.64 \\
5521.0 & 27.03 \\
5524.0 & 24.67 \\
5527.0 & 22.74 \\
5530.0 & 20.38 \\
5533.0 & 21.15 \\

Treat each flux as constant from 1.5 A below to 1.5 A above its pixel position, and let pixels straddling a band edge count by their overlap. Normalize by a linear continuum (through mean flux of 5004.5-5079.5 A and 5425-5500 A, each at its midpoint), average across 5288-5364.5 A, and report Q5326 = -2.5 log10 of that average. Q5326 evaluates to 0.042 mag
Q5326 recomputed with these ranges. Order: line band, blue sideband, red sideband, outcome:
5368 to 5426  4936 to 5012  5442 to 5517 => 0.07 mag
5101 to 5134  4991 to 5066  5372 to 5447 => 0.05 mag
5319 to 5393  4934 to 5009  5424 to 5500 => 0.07 mag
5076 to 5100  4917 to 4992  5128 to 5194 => 0.02 mag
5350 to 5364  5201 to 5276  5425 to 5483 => 0.06 mag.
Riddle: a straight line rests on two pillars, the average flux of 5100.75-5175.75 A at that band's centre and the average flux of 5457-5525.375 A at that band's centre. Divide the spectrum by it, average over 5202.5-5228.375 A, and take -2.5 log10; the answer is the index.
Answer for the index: -0.062 mag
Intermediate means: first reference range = 21.7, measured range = 23.4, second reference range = 23.7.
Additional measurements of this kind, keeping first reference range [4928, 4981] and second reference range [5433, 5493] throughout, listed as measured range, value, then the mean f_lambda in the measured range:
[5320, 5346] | 0.05 mag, 21.6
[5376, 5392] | 0.17 mag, 19.7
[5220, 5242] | -0.01 mag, 22.3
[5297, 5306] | -0.06 mag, 23.7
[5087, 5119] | -0.04 mag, 22.2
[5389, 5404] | 0.10 mag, 20.9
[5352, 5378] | 0.02 mag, 22.4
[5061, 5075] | -0.09 mag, 23.2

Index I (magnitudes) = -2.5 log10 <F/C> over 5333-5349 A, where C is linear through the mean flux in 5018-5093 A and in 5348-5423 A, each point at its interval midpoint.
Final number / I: 0.05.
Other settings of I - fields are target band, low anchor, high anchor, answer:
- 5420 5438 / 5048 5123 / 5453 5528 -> 0.09 mag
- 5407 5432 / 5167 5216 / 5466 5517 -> 0.09 mag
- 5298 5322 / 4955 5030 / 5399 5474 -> -0.07 mag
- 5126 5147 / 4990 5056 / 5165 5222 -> 0.08 mag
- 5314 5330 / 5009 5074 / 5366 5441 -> -0.07 mag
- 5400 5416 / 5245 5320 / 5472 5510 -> 0.10 mag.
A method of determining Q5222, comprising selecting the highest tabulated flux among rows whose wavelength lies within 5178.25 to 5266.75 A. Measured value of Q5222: 27.42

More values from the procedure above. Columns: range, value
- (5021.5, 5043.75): 25.73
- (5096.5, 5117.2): 23.42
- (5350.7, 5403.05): 34.38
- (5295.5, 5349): 25.49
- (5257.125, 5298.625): 26.92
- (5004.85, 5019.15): 23.01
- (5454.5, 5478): 26.84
